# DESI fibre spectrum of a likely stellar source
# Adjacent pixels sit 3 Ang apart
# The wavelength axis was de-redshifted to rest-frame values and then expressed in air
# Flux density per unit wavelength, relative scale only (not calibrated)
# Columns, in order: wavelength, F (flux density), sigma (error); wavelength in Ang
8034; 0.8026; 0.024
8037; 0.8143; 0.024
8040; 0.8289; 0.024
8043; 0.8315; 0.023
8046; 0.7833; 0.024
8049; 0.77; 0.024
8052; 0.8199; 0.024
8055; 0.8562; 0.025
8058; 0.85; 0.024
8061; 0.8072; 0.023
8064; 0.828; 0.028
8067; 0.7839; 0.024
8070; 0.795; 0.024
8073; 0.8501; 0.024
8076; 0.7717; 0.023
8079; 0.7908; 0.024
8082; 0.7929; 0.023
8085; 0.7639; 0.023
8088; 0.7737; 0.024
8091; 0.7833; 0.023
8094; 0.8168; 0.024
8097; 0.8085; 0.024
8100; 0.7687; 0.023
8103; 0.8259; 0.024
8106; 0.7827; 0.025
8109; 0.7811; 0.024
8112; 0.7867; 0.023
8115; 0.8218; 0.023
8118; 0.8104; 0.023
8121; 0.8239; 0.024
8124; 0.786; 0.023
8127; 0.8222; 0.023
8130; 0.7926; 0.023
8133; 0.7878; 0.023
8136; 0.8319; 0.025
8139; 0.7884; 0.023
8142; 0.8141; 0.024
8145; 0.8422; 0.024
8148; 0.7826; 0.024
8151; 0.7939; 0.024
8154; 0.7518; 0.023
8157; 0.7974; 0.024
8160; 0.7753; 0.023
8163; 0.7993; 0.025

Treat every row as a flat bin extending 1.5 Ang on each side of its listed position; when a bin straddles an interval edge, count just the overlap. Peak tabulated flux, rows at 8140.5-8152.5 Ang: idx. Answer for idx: 0.8422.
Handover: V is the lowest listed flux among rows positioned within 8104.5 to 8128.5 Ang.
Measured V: 0.7811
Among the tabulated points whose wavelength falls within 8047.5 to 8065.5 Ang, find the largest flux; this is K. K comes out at 0.8562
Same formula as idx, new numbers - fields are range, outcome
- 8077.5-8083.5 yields 0.7929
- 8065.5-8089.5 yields 0.8501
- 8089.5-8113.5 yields 0.8259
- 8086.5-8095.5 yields 0.8168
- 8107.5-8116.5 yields 0.8218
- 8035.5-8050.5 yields 0.8315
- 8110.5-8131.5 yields 0.8239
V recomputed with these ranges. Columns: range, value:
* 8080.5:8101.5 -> 0.7639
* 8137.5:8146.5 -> 0.7884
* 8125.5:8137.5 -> 0.7878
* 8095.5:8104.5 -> 0.7687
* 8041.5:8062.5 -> 0.77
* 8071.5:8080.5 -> 0.7717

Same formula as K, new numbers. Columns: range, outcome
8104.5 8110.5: 0.7827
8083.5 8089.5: 0.7737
